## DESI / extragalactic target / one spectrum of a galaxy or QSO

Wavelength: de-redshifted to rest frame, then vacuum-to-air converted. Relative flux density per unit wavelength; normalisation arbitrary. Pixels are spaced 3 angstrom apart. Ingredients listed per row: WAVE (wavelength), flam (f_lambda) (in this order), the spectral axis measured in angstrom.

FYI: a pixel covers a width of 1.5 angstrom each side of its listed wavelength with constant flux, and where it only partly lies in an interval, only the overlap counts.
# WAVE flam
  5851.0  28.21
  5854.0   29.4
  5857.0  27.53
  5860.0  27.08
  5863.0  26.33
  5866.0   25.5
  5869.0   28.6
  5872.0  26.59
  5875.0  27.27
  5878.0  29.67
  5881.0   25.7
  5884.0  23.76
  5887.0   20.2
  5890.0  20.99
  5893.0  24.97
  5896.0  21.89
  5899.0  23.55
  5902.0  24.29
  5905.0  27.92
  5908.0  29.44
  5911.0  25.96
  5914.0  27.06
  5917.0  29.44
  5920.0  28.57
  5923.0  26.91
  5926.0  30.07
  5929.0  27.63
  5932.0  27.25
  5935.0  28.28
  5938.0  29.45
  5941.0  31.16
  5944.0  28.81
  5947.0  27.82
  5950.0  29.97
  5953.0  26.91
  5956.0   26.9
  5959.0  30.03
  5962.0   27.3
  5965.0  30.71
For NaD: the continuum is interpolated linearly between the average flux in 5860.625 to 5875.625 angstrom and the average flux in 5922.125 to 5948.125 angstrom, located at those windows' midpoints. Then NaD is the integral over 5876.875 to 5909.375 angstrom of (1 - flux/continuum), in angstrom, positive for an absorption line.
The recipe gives 3.3 angstrom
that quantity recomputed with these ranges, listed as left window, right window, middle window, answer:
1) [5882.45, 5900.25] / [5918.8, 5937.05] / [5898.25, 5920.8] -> -1.56 angstrom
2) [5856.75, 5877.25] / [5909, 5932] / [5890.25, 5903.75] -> 1.98 angstrom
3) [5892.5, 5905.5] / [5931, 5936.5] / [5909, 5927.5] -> -1.29 angstrom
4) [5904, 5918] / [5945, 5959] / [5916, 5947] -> -0.73 angstrom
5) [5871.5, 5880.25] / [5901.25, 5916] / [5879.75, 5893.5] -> 2.32 angstrom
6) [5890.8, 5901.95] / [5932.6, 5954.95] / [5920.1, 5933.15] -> -0.59 angstrom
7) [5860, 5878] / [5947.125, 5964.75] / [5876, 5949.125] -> 2.70 angstrom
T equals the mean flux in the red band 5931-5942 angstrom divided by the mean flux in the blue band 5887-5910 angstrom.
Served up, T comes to 1.19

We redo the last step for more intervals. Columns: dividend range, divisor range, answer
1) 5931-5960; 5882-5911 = 1.18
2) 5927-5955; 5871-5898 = 1.17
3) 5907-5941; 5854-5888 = 1.07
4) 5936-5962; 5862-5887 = 1.09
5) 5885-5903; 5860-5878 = 0.83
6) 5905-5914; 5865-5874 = 1.02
